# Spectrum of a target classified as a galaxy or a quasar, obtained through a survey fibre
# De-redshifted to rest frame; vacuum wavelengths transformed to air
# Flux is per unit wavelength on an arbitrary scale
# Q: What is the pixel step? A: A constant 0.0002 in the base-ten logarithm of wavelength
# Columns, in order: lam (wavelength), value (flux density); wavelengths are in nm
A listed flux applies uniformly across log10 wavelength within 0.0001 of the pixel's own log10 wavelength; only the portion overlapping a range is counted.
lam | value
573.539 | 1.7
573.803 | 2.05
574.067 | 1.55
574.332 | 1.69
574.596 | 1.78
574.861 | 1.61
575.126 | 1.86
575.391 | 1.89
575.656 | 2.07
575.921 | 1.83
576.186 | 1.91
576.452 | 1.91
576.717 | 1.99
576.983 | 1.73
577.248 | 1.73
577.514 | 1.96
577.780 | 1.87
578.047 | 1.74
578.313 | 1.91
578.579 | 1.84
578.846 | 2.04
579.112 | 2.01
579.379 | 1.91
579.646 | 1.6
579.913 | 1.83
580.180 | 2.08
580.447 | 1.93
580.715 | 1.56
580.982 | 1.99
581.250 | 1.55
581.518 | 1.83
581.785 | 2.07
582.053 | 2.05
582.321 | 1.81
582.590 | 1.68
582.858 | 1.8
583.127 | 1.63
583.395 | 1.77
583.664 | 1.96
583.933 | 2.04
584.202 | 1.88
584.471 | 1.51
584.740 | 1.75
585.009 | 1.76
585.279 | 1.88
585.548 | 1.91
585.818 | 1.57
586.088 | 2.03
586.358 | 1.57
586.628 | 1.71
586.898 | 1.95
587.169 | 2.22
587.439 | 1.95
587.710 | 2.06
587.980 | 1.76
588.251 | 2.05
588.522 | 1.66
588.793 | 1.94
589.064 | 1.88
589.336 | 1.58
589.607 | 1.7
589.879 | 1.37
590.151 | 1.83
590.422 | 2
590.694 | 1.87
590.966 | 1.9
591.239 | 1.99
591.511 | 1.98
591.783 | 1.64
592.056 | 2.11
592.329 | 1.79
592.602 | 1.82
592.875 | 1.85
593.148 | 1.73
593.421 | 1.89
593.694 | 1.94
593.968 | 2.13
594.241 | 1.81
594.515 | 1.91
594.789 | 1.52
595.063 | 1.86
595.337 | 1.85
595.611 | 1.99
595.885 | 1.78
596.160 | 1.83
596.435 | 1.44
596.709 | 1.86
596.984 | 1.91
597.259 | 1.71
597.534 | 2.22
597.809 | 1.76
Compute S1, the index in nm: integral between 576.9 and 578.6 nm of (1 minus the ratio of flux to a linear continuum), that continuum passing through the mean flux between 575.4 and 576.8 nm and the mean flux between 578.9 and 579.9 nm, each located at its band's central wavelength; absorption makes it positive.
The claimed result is 0.06 nm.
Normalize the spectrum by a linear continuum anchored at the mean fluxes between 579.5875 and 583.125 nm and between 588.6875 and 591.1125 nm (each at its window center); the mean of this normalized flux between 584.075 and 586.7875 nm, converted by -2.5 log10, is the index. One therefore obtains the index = 0.03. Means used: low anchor 1.83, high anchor 1.78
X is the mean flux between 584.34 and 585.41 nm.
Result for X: 1.73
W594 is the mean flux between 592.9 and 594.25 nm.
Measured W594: 1.91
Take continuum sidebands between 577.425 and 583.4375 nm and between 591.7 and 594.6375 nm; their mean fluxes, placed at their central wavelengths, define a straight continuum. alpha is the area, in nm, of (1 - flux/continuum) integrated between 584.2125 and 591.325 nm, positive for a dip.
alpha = 0.16 nm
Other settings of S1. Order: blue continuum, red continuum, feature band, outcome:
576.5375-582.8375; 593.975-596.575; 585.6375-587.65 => -0.04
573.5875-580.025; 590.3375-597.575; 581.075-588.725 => 0.05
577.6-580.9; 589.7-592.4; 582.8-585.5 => 0.08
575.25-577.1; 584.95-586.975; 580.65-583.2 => 0.05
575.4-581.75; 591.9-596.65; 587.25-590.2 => 0.07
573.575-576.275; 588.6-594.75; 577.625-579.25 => -0.07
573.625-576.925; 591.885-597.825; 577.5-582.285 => -0.08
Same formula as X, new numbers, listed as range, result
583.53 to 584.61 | 1.85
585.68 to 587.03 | 1.77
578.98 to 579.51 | 1.96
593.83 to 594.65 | 1.95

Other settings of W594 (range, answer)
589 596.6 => 1.82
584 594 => 1.84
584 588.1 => 1.84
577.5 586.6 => 1.83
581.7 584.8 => 1.83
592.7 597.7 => 1.85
